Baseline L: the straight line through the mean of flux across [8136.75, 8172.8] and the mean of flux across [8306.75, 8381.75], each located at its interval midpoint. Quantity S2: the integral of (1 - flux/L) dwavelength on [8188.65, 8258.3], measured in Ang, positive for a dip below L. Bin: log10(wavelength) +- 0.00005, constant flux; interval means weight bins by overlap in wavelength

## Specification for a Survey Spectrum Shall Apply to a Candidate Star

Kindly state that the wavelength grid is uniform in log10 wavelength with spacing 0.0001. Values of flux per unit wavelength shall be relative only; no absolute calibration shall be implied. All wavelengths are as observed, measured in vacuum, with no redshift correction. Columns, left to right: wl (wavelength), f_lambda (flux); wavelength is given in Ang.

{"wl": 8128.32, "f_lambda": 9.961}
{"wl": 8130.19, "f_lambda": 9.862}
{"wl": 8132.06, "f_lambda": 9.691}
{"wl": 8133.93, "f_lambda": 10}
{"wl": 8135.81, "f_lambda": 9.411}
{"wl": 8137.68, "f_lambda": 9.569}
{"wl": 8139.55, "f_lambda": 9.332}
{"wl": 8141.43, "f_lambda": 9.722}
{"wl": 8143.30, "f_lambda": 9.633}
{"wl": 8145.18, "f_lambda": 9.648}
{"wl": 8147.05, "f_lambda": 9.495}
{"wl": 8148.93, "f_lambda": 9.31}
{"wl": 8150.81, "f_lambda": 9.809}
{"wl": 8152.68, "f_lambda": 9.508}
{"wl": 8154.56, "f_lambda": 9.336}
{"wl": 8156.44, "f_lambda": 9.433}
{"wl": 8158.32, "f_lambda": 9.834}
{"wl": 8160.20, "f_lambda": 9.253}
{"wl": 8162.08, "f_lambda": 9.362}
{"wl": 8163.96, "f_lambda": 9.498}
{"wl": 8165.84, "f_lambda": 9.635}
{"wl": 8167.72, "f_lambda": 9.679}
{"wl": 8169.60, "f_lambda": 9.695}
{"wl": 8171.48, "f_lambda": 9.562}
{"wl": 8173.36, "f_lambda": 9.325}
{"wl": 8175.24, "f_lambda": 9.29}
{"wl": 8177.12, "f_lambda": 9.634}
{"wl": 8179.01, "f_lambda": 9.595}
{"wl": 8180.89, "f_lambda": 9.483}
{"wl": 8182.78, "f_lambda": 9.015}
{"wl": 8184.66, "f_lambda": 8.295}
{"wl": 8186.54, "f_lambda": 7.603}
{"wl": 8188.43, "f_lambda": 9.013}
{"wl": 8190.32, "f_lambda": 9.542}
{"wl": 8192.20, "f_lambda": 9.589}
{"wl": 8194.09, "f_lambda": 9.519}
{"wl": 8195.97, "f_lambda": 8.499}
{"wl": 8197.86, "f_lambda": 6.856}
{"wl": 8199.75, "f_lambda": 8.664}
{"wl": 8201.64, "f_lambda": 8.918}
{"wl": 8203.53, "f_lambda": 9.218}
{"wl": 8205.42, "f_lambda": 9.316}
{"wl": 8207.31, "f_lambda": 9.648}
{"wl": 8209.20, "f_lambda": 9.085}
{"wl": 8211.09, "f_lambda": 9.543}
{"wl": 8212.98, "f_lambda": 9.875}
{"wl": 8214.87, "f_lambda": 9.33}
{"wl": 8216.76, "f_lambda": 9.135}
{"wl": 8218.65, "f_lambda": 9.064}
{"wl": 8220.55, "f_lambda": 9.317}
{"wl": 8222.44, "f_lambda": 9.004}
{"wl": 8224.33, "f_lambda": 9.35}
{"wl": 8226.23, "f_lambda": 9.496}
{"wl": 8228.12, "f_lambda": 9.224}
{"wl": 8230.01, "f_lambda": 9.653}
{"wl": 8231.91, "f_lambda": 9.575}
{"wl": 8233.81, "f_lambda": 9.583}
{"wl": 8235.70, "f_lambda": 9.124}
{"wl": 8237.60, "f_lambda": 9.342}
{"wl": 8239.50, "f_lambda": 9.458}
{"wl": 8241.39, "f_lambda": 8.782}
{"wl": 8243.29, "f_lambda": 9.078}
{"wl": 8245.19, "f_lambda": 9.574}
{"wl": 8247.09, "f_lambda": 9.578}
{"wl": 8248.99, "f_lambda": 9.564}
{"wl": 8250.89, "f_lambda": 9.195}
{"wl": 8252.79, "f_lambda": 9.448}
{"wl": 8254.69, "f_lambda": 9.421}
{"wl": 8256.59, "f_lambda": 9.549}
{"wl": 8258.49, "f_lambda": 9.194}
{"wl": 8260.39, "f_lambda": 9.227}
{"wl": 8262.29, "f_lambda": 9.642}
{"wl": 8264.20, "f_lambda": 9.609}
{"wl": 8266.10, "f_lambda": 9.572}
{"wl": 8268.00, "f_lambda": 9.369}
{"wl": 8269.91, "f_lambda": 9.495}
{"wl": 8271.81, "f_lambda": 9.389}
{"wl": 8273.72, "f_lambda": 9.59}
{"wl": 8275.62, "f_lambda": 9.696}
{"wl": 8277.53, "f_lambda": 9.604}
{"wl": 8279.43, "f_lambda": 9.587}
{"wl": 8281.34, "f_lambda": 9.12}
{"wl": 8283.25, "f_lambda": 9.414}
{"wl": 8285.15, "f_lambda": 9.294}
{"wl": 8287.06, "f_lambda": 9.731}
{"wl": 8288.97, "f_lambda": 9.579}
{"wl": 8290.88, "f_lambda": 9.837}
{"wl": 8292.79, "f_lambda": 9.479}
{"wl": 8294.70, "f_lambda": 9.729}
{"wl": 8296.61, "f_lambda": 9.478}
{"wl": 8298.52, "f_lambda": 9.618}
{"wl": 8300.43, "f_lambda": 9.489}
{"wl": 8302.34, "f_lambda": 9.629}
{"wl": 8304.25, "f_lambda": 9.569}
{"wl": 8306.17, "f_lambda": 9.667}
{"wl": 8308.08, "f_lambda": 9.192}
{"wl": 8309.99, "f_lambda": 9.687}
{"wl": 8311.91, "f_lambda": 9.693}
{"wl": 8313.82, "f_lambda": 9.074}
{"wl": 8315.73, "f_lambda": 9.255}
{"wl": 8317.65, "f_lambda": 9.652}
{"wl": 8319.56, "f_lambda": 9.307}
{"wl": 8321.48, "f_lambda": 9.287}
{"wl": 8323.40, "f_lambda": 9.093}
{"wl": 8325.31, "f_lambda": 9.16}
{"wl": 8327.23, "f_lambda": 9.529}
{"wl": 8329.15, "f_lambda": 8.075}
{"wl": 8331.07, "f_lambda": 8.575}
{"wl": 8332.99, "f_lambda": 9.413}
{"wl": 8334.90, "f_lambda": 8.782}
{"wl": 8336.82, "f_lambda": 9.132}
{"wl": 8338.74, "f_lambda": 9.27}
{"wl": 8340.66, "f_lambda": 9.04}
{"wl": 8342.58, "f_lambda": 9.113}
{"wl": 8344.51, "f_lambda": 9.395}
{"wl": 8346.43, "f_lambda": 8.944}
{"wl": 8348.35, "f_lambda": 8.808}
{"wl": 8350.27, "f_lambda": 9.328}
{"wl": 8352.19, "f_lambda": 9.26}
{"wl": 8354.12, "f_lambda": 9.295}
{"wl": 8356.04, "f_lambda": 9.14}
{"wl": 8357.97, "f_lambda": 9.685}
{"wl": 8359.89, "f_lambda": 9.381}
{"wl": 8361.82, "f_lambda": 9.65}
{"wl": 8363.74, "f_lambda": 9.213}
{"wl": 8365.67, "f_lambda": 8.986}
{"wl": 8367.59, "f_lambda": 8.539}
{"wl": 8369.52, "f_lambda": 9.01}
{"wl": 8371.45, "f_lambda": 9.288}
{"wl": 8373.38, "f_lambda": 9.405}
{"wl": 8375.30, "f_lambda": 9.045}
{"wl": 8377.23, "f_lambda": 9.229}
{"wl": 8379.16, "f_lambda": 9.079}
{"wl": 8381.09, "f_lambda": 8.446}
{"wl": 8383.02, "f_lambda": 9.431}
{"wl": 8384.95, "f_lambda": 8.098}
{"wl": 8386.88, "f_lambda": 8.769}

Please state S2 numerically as 1.2 Ang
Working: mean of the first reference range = 9.54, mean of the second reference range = 9.17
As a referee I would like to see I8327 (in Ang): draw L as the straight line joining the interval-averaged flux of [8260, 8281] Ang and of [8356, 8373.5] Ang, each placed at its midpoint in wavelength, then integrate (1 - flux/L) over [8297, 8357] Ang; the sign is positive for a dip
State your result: 0.64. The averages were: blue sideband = 9.52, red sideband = 9.22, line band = 9.24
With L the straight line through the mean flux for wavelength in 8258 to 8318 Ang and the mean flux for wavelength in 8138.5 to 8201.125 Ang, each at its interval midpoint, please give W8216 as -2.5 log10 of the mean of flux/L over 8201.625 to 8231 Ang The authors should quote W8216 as 0.00 mag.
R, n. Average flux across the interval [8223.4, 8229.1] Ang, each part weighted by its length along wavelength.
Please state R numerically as 9.36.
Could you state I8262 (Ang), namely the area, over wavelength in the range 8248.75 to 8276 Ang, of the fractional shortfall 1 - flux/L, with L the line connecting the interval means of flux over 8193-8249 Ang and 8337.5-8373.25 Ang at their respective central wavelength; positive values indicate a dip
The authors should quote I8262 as -0.8 Ang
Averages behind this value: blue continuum 9.21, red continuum 9.19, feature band 9.46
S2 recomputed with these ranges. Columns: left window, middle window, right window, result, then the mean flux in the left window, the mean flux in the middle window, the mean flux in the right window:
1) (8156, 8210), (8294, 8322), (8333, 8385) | -1.1 Ang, 9.17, 9.49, 9.14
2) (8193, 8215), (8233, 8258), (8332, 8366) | -0.8 Ang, 9.03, 9.36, 9.22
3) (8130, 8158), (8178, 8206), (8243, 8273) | 1.9 Ang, 9.58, 8.87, 9.44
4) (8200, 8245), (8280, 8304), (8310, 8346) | -0.8 Ang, 9.3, 9.54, 9.17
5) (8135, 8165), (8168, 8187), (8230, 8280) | 0.6 Ang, 9.51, 9.21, 9.44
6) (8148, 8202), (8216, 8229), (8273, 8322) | 0.1 Ang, 9.2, 9.23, 9.51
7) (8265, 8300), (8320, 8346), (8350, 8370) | 0.7 Ang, 9.53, 9.07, 9.23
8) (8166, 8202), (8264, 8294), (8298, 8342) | -1.0 Ang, 9.06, 9.52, 9.26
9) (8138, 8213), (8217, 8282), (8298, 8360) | -0.9 Ang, 9.28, 9.39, 9.25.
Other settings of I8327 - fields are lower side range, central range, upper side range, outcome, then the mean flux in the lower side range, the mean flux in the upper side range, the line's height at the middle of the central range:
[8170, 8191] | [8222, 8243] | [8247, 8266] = 0.0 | 9.13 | 9.44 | 9.34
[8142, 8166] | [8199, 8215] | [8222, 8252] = 0.2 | 9.52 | 9.35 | 9.41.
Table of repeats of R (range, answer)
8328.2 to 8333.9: 8.68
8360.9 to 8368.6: 9.1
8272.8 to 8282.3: 9.52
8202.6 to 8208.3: 9.39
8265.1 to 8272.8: 9.46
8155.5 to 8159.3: 9.62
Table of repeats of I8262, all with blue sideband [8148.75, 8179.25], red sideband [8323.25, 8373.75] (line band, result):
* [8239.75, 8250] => 0.0 Ang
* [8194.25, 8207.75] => 1.0 Ang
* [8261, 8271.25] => -0.2 Ang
